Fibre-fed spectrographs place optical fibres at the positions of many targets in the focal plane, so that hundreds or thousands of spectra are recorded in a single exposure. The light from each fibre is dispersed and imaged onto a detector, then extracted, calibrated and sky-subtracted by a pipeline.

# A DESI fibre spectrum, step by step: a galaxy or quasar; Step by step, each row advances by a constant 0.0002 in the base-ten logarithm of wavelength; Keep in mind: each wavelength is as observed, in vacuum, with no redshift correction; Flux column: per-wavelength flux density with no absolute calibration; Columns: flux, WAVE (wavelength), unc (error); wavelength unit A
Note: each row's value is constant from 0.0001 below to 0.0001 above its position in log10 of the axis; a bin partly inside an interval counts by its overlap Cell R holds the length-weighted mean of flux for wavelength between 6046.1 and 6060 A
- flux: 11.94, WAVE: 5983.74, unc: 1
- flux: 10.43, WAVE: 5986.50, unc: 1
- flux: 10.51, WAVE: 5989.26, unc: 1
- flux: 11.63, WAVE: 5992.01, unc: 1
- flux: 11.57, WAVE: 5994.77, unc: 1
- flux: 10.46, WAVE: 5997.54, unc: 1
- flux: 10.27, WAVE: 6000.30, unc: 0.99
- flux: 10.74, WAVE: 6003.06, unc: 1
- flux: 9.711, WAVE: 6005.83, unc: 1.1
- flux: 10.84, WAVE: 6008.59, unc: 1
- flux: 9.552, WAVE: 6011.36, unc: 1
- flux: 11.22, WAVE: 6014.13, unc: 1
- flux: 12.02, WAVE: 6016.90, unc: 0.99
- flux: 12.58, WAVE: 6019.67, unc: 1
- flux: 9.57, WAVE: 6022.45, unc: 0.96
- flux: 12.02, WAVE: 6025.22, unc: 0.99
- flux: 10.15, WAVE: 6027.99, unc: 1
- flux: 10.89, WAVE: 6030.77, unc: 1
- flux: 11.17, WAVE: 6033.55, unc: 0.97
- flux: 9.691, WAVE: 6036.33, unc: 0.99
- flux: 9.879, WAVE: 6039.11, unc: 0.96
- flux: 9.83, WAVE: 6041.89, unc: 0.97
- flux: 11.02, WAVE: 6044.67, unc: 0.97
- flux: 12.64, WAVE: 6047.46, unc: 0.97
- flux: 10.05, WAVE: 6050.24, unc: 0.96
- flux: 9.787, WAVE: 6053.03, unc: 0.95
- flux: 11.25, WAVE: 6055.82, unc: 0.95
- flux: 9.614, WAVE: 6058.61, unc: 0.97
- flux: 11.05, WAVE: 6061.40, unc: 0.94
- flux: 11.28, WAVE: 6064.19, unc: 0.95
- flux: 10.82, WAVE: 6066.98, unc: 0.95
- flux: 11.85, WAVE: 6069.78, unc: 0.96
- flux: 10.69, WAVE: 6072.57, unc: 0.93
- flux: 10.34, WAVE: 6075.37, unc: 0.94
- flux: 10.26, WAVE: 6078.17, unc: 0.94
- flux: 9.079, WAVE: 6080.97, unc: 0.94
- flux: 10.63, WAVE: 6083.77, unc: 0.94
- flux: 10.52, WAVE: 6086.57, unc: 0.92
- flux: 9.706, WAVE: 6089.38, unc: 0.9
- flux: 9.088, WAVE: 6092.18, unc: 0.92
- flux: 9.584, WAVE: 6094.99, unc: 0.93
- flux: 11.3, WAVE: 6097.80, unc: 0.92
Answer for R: 10.7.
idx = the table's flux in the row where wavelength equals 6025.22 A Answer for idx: 12.02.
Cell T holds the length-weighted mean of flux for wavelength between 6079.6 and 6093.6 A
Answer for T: 9.8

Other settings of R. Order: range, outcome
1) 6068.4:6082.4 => 10.4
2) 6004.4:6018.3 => 10.7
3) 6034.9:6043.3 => 9.81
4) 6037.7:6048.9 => 10.8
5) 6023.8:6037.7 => 10.8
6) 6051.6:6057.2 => 10.5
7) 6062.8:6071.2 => 11.3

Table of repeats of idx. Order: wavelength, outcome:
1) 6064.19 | 11.28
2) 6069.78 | 11.85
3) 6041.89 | 9.83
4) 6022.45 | 9.57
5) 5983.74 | 11.94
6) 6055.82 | 11.25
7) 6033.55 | 11.17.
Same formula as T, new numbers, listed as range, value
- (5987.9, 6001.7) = 10.9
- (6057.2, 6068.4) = 10.7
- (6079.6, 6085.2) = 9.87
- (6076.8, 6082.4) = 9.67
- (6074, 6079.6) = 10.3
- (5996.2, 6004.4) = 10.5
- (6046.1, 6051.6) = 11.4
